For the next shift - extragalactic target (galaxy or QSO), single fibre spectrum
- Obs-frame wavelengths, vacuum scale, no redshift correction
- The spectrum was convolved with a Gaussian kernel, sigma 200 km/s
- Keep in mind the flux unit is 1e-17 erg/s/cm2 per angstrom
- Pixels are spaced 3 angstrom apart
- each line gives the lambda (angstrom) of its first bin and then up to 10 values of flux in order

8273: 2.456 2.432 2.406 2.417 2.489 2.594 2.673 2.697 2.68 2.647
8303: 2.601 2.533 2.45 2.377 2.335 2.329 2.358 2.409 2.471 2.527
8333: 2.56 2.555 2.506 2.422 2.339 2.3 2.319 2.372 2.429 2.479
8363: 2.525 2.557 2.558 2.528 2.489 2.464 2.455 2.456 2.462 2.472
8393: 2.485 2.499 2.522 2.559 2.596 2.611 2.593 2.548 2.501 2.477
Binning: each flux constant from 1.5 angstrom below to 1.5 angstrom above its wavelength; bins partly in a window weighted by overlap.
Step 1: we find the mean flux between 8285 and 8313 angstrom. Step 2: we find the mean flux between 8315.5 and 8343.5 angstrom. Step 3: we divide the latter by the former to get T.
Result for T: 1.0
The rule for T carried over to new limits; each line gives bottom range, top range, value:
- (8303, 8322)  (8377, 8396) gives 1.02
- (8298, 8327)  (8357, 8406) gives 1.02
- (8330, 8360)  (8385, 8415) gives 1.04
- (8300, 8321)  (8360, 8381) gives 1.03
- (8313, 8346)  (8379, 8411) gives 1.03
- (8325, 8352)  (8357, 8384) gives 1.02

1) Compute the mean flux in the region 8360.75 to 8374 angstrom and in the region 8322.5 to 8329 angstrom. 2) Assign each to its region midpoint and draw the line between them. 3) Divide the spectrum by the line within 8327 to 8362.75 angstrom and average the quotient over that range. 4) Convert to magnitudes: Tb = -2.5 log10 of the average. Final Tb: 0.02 mag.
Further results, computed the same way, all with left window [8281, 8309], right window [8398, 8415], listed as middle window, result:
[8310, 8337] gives 0.065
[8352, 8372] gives 0.040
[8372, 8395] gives 0.044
